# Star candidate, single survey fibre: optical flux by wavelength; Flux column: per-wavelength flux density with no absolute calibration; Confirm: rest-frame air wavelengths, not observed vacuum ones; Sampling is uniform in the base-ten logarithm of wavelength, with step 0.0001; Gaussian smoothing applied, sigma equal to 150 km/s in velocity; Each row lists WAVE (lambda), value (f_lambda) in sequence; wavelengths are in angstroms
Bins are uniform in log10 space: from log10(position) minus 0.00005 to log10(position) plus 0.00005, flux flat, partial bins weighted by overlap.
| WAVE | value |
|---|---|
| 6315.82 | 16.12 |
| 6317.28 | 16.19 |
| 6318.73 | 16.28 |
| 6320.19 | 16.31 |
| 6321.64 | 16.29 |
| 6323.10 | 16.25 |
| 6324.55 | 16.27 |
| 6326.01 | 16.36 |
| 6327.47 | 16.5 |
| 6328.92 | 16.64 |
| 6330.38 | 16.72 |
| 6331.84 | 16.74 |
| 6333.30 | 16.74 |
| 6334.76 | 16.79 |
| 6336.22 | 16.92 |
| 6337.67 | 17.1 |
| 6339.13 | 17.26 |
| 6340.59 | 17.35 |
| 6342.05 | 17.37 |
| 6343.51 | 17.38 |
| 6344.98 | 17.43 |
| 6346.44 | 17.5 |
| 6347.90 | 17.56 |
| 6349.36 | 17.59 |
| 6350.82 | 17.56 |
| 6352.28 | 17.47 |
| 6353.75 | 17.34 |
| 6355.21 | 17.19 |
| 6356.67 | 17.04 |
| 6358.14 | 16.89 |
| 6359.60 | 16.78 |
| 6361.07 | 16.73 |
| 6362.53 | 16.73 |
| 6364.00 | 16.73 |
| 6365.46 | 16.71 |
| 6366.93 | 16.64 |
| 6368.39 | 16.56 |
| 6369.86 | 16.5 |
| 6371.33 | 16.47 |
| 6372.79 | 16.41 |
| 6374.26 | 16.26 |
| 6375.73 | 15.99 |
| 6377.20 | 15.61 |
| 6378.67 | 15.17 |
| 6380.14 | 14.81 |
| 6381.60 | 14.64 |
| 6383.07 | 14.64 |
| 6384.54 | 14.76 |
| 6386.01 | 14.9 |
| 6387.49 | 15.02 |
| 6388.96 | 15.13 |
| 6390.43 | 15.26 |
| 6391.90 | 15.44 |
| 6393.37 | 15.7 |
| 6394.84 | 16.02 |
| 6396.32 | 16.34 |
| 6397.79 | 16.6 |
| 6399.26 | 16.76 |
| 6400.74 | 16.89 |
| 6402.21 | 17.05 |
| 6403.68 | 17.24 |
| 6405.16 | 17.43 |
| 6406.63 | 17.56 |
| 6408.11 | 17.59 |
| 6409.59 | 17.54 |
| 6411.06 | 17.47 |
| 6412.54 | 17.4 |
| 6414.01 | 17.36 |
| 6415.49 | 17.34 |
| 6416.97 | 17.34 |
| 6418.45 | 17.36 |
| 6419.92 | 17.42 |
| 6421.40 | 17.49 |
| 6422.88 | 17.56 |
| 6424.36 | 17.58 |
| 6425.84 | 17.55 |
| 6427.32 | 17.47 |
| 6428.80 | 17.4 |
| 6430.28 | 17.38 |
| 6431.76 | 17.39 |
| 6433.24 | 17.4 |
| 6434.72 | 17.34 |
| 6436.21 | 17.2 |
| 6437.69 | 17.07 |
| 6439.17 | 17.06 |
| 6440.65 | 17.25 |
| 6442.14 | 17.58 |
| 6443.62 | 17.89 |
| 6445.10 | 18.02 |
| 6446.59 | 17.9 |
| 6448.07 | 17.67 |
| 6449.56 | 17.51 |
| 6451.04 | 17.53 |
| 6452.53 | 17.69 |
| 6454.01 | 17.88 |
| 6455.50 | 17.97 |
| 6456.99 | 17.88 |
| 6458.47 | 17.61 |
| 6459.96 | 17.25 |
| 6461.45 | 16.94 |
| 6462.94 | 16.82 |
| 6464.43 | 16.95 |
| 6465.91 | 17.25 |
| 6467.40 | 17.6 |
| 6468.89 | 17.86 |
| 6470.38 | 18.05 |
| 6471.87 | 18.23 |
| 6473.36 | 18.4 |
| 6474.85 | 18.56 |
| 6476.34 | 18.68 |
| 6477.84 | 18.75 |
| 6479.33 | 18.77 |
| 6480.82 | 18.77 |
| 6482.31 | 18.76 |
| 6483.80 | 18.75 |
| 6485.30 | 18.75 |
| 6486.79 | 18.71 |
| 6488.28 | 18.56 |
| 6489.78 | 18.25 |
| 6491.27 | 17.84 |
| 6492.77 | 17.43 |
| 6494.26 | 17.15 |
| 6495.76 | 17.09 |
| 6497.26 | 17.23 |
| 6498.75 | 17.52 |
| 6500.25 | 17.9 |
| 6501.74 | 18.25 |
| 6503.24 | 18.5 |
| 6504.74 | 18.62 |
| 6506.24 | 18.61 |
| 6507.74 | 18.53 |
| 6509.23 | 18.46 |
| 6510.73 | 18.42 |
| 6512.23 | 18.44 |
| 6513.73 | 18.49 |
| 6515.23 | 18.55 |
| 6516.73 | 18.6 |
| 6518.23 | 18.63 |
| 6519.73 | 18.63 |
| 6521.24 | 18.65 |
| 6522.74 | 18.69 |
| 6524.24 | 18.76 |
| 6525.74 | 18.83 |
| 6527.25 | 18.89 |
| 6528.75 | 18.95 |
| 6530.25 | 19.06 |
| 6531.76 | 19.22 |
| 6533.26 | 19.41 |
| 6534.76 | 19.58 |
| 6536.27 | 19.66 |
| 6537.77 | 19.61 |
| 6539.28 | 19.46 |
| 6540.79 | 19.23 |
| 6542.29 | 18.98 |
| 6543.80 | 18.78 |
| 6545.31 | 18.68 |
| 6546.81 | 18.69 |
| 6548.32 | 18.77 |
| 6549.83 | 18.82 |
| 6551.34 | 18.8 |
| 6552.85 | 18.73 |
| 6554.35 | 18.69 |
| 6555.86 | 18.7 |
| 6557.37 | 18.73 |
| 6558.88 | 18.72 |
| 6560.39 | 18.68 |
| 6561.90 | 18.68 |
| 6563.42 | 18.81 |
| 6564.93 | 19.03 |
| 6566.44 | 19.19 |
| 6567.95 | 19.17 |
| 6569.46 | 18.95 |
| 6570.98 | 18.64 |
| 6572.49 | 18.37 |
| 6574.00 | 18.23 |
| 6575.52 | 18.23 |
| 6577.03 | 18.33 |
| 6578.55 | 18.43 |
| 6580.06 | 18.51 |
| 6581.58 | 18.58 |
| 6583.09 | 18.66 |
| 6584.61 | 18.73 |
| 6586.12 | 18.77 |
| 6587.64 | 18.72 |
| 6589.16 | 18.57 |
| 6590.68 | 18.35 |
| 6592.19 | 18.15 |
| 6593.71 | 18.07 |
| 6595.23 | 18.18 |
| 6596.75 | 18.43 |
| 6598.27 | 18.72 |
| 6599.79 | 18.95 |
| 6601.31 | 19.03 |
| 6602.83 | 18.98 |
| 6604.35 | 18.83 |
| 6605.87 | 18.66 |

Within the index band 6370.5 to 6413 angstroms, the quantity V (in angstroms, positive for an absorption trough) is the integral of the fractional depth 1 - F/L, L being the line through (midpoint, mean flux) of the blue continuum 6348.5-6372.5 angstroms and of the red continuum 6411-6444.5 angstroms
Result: 2.5 angstroms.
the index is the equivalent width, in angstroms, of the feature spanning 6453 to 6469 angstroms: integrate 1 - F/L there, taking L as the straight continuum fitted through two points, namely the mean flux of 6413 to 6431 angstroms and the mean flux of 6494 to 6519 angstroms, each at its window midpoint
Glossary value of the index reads 0.3 angstroms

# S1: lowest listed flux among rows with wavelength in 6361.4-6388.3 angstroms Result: 14.64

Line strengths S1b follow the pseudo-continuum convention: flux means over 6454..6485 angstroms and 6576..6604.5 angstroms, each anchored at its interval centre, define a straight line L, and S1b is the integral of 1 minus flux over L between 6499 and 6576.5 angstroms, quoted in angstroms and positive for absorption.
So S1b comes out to -1.9 angstroms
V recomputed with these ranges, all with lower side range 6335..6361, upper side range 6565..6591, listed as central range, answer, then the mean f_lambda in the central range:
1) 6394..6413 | 0.57 angstroms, 17.1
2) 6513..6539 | -0.92 angstroms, 19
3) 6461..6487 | -0.20 angstroms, 18.1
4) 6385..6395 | 1.26 angstroms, 15.3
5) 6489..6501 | 0.38 angstroms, 17.6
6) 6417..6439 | 0.42 angstroms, 17.4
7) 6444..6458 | 0.07 angstroms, 17.8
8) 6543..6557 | -0.21 angstroms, 18.7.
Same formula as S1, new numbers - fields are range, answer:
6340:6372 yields 16.47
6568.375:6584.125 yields 18.23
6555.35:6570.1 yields 18.68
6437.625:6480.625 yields 16.82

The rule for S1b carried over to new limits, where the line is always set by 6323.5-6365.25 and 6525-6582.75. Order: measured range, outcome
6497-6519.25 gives 0.1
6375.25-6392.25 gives 2.2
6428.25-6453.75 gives 0.5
